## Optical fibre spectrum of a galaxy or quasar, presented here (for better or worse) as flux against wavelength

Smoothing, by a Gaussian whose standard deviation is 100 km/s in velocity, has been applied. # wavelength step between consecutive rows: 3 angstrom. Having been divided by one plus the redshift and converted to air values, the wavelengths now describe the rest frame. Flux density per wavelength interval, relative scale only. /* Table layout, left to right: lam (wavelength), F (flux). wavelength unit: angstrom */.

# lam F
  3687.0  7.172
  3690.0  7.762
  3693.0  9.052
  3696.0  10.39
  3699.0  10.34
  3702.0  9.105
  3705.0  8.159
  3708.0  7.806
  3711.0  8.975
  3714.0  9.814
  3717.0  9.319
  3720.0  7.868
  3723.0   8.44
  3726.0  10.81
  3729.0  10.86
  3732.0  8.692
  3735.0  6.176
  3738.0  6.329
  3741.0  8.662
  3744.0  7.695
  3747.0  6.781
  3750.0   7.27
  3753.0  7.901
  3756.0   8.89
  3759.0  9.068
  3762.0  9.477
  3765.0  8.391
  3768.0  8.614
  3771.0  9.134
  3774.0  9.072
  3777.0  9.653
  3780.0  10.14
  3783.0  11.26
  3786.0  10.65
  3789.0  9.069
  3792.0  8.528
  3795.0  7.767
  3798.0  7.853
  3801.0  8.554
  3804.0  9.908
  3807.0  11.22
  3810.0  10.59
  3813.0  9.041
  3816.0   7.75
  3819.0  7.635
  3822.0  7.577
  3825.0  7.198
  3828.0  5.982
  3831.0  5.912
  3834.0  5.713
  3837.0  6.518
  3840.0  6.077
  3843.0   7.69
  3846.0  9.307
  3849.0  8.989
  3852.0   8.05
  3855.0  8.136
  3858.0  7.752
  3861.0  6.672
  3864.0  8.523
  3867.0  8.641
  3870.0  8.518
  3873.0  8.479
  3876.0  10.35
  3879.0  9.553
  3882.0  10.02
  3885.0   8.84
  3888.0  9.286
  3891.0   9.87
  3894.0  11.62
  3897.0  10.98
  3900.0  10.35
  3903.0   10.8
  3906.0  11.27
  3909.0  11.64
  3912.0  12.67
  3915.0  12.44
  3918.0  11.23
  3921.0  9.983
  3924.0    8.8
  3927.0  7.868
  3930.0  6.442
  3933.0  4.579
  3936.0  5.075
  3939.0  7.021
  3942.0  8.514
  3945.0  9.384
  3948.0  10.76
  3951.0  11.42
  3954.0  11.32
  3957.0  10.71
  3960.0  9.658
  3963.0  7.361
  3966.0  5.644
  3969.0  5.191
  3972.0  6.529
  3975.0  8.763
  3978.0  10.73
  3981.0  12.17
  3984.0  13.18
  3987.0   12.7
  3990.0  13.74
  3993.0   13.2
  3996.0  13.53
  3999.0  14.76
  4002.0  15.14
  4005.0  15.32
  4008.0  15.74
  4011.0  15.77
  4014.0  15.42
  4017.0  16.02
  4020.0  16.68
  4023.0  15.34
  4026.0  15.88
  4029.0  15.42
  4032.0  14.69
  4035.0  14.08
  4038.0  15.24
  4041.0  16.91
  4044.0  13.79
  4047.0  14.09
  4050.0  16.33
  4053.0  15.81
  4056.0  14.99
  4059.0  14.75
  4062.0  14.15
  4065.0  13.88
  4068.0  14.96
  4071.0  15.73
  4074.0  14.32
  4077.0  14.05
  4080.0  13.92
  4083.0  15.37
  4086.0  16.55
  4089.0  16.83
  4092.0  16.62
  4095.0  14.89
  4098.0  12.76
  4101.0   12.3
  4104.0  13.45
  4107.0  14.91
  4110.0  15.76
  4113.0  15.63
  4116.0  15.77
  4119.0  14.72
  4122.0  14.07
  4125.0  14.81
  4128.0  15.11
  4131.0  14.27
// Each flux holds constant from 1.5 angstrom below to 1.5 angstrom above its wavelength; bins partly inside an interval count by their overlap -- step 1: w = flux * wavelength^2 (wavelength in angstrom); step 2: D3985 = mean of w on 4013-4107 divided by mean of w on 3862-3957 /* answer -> 1.7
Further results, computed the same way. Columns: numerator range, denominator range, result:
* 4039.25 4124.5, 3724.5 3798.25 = 2.00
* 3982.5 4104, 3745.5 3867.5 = 2.01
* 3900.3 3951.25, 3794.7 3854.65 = 1.24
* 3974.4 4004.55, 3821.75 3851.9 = 1.97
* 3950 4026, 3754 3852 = 1.59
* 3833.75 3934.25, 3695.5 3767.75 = 1.15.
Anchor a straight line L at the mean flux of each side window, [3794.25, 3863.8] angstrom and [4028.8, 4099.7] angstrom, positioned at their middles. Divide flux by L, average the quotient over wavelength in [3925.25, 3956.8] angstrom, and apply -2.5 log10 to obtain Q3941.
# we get 0.33 mag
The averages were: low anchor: 7.92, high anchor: 15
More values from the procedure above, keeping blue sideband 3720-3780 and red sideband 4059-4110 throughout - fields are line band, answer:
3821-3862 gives 0.37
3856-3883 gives 0.23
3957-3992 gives 0.29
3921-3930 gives 0.38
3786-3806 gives 0.07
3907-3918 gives -0.05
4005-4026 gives -0.18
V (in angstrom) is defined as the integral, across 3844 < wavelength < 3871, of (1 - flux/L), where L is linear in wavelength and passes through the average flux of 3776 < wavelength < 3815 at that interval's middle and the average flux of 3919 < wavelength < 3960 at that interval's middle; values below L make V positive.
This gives 2.6 angstrom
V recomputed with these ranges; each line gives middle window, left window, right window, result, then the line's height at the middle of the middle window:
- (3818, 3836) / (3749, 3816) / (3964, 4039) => 6.0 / 9.98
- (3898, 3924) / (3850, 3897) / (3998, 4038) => -1.2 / 10.7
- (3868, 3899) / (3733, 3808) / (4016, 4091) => 4.3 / 11.3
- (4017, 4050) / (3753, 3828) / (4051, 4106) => -3.5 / 13.9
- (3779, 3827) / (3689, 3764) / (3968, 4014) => 3.7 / 9.78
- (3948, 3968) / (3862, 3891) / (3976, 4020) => 4.9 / 12.5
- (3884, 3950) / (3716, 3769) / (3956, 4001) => 2.9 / 10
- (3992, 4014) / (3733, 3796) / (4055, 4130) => -2.9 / 13.1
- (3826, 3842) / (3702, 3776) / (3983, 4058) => 6.8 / 10.7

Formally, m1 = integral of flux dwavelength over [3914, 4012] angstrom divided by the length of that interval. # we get 10.4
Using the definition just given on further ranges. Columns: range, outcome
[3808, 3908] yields 8.62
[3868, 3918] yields 10.4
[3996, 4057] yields 15.3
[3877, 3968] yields 9.48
